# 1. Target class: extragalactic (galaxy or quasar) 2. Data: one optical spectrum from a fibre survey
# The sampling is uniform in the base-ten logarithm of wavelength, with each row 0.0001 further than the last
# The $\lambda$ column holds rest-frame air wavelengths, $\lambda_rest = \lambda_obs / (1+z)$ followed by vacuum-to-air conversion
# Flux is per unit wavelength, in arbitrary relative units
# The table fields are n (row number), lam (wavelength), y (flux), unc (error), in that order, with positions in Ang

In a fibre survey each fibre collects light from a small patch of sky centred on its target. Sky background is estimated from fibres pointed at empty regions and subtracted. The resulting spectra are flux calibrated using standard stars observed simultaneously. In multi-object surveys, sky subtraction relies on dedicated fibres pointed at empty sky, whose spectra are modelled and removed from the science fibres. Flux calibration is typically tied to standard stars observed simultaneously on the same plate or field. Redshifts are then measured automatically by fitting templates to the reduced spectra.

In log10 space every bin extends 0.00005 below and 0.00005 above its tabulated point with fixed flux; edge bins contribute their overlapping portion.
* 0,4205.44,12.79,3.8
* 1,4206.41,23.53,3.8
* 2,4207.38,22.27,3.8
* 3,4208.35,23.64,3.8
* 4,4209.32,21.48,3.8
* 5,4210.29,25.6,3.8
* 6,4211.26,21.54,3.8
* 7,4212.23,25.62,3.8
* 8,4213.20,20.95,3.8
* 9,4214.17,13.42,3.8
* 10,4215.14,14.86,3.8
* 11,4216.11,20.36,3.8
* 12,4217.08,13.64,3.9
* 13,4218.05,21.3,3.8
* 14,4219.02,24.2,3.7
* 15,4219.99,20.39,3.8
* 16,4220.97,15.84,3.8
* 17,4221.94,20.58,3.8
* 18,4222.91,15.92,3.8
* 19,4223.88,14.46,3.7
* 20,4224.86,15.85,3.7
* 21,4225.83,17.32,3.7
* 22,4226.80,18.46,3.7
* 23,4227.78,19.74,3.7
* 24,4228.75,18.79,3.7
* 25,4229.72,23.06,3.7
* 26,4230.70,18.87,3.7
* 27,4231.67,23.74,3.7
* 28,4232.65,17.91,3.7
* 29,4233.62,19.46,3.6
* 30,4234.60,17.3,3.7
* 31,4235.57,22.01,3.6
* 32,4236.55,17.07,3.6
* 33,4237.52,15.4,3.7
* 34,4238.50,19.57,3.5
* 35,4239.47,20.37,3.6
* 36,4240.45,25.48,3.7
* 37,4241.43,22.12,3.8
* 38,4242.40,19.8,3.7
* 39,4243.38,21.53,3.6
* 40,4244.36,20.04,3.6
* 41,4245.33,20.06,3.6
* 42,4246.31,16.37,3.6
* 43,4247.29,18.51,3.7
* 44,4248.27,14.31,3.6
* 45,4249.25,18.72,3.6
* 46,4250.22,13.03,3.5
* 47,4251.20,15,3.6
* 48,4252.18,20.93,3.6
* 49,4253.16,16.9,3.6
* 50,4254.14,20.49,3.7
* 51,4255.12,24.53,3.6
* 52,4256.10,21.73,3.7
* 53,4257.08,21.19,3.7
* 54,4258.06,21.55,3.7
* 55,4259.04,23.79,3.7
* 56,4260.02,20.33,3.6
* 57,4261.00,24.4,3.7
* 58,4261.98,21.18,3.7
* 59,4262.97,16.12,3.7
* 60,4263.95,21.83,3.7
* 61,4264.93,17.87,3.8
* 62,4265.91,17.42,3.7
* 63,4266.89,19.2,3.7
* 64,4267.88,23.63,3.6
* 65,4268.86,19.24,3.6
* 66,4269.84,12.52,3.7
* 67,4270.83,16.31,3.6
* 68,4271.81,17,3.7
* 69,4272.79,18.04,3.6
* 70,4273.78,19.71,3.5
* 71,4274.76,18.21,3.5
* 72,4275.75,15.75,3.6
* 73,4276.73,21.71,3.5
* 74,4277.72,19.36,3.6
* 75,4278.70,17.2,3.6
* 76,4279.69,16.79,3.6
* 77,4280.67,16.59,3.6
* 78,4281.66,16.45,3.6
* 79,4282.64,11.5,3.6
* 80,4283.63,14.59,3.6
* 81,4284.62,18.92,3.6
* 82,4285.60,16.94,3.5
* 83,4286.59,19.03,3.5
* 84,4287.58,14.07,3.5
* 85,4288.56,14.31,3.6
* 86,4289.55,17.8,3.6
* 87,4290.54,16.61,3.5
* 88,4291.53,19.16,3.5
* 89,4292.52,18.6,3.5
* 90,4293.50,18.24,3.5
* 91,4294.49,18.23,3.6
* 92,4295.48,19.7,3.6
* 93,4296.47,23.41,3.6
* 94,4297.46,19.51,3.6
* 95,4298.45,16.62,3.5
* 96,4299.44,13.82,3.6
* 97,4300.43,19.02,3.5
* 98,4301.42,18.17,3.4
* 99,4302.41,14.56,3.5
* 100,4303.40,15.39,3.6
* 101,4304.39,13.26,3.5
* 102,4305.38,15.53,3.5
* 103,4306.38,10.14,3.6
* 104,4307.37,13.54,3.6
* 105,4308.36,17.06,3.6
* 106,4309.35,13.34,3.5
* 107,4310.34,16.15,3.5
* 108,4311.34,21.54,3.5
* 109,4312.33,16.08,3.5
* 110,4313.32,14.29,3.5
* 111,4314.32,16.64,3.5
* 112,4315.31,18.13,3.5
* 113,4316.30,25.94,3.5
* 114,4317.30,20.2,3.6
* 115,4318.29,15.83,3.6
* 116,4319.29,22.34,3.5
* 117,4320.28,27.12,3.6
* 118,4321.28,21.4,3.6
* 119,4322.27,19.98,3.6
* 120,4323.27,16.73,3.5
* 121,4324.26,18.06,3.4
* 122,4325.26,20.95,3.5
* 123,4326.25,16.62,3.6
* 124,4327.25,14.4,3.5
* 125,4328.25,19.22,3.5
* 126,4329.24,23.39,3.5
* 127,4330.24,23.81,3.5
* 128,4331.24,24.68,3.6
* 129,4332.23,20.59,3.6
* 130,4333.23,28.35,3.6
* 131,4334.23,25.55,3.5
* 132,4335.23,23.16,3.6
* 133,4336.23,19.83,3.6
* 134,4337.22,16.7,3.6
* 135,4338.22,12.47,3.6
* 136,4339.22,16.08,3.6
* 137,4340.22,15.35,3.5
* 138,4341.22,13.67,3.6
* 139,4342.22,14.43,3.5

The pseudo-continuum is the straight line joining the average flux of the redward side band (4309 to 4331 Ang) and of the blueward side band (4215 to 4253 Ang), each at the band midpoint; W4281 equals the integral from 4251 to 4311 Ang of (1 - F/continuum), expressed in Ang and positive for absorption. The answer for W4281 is 3.7 Ang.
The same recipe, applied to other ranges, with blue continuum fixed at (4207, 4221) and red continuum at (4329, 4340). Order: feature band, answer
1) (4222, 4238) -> 1.6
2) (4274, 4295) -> 3.7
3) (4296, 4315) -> 4.3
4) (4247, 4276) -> 2.4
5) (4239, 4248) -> 0.1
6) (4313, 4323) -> 0.4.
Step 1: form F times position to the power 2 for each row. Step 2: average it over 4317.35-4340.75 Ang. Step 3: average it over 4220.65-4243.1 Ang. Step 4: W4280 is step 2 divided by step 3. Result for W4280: 1.1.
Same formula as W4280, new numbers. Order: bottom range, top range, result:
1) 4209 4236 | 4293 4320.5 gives 0.94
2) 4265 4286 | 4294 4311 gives 0.95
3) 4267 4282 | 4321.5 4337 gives 1.20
